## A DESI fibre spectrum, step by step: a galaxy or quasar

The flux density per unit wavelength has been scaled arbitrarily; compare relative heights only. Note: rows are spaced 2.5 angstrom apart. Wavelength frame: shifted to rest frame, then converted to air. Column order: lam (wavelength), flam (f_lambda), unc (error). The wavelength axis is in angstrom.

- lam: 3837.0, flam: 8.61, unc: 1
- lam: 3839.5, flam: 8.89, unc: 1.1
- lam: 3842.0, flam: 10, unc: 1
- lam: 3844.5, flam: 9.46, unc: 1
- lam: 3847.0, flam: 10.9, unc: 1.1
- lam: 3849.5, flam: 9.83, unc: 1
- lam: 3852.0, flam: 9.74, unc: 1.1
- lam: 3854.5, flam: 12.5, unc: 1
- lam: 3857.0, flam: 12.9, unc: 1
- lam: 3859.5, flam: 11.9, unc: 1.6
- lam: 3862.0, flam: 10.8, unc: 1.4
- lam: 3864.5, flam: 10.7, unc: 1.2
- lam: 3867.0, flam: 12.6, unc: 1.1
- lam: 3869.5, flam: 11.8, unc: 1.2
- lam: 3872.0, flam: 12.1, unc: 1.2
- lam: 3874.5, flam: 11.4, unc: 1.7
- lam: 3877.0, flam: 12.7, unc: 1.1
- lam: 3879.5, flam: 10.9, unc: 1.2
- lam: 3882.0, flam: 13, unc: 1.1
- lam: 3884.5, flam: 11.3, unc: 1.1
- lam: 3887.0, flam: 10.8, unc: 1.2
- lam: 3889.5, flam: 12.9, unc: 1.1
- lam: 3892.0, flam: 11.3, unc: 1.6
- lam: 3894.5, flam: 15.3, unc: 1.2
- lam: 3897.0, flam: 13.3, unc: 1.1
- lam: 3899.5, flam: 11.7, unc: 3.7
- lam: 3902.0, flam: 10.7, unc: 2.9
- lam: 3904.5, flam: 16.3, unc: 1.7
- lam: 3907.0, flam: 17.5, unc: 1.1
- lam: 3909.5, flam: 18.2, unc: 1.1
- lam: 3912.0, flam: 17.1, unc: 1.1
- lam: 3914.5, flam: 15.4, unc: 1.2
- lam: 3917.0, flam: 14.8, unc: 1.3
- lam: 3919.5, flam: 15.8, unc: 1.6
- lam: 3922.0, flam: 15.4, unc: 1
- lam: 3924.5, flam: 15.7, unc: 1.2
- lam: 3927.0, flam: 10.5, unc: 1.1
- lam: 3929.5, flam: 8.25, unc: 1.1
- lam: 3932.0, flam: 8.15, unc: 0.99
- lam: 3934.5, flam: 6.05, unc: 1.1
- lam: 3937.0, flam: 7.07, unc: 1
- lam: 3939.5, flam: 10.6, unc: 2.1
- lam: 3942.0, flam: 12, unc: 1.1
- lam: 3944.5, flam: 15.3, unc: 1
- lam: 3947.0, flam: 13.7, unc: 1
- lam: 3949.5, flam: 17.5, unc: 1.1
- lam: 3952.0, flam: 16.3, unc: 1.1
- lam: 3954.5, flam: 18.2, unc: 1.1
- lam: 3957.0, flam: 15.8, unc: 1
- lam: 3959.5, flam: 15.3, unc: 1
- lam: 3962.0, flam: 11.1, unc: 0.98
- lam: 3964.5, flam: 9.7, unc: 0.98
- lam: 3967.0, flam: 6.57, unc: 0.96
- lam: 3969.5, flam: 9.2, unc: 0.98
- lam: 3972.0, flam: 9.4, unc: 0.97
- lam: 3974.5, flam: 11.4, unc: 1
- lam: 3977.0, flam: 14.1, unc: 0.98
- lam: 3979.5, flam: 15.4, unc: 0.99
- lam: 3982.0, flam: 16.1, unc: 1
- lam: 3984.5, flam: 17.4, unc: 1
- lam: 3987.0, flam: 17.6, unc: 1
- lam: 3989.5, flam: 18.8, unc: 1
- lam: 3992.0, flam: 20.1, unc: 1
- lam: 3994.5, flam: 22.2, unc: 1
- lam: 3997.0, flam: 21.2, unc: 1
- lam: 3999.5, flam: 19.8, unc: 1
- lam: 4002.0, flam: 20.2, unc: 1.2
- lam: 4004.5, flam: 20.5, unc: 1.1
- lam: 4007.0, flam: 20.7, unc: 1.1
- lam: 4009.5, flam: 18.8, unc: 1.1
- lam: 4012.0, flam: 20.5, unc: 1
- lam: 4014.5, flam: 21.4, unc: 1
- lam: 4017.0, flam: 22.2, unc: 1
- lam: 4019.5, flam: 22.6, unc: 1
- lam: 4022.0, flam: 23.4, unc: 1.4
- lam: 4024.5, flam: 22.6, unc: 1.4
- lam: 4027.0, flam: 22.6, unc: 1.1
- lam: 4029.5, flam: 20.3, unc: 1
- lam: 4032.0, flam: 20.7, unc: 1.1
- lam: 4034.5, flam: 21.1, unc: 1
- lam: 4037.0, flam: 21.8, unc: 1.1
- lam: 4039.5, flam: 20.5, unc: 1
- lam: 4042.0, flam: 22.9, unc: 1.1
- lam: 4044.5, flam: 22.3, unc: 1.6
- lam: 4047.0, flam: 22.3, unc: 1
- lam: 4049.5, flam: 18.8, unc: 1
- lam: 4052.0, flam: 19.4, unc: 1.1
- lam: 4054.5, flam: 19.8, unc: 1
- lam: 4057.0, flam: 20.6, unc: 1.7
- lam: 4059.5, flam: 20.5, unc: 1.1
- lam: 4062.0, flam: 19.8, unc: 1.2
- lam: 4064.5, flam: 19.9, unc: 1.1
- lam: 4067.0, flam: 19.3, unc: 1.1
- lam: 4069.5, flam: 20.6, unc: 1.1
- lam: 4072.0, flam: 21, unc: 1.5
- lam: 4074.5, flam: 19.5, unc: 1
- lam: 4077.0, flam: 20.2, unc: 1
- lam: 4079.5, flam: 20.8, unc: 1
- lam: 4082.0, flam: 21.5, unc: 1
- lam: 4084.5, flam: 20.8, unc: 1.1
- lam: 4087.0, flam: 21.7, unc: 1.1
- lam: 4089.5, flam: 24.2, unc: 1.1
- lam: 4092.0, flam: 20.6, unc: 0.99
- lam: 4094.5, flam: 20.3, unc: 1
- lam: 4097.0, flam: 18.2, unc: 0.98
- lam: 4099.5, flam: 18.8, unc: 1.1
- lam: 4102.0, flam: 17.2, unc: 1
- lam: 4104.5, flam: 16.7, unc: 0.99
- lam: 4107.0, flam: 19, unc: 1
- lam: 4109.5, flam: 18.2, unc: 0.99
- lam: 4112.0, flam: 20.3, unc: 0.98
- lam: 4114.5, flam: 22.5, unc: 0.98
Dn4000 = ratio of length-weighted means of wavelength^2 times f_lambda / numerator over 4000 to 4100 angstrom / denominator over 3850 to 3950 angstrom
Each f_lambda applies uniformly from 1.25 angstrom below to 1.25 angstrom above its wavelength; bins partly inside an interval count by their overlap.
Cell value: 1.8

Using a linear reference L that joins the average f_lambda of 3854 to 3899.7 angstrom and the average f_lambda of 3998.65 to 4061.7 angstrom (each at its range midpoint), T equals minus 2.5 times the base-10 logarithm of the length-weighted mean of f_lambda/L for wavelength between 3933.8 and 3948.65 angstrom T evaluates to 0.39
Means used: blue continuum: 12.1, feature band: 11.1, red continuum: 21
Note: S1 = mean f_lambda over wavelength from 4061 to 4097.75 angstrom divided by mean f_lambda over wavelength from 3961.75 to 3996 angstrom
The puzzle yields 1.4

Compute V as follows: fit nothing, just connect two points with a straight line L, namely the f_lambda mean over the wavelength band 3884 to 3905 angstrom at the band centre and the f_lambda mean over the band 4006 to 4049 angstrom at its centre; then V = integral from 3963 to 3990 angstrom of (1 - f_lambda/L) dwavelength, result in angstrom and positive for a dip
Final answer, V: 7.6 angstrom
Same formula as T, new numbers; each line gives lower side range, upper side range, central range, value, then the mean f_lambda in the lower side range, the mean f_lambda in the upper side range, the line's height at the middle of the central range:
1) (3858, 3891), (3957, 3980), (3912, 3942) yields -0.023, 11.8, 11.5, 11.6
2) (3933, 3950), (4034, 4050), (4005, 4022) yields -0.137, 11.4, 21.5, 18.7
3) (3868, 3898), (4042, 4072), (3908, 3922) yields -0.180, 12.2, 20.4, 13.7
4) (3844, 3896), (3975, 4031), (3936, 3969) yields 0.275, 11.7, 19.8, 16.7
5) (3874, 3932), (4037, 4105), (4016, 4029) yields -0.223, 13.4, 20.4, 18.4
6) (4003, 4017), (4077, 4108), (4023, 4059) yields -0.041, 20.5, 20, 20.3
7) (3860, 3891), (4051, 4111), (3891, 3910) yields -0.113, 11.8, 19.9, 12.7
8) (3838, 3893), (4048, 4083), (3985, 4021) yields -0.176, 11.3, 20.1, 17.4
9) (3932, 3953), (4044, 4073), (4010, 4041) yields -0.202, 12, 20.3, 17.9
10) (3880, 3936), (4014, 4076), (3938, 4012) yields 0.089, 13.1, 21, 17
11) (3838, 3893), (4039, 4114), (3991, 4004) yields -0.223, 11.3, 20.2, 16.9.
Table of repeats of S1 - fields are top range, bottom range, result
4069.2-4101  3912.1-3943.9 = 1.73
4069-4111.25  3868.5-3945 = 1.58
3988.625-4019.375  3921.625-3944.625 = 1.96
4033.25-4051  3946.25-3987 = 1.56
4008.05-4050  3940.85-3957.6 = 1.38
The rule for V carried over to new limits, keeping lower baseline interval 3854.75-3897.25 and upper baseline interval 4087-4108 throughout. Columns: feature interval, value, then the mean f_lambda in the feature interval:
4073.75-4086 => -1.10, 20.6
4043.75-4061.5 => -2.41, 20.4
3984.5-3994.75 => -2.09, 19.2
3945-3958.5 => -1.48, 16.2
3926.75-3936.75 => 4.34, 7.89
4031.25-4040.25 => -1.87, 21.1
